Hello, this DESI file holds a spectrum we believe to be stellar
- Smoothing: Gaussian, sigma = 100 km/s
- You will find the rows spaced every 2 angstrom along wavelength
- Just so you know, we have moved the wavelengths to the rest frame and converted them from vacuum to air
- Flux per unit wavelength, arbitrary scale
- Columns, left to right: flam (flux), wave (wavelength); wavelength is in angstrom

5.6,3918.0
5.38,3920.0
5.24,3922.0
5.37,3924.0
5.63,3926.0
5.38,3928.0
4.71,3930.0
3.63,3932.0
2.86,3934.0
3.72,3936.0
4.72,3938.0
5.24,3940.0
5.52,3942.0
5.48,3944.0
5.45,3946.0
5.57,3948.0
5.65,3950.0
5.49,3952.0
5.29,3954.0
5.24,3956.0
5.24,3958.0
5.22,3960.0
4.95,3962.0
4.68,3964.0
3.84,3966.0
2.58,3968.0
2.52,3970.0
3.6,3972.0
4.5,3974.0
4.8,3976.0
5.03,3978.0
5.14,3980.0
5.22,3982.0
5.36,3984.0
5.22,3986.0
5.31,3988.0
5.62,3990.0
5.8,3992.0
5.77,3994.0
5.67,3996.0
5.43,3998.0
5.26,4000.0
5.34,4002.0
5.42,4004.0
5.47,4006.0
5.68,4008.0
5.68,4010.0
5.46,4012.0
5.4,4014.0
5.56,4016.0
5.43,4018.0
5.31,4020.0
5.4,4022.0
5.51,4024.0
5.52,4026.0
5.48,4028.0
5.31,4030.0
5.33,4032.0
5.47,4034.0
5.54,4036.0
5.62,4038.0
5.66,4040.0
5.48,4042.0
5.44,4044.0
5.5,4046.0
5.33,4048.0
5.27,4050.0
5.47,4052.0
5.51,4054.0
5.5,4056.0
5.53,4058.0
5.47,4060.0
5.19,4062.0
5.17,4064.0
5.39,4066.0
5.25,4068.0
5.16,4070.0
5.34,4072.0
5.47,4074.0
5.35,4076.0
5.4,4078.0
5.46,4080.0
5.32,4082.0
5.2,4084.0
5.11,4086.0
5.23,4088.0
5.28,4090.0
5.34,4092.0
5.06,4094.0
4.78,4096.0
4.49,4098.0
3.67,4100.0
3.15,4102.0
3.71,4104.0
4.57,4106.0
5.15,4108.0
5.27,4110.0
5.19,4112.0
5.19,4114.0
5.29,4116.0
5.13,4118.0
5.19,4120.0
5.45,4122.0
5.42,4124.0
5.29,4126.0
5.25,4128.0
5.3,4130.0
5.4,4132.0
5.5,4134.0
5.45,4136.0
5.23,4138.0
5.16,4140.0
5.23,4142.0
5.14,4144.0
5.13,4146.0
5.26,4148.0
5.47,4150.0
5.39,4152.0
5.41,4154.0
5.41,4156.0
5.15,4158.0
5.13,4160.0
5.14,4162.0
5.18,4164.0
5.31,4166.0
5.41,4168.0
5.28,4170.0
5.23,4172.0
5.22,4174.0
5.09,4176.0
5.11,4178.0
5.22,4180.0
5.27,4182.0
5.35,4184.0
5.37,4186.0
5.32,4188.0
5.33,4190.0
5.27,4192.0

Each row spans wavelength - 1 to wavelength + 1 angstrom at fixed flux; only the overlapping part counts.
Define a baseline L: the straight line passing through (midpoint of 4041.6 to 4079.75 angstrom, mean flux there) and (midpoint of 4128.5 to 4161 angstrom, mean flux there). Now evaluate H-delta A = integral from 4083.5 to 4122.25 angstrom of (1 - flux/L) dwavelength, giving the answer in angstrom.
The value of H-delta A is 3.5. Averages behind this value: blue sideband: 5.38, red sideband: 5.3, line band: 4.86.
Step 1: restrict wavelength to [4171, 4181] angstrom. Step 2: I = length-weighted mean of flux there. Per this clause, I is 5.17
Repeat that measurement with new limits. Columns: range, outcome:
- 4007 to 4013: 5.61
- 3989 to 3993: 5.71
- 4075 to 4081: 5.4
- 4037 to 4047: 5.54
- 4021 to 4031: 5.44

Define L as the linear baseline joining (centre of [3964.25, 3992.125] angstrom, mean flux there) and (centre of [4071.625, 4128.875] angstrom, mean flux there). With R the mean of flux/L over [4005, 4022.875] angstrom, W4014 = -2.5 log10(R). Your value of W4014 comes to -0.17 mag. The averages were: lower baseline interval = 4.57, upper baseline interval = 5.02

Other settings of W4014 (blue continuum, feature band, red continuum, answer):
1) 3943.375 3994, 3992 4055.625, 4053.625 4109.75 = -0.10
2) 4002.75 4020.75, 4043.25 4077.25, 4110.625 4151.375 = 0.01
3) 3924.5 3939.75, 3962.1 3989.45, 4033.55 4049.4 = 0.09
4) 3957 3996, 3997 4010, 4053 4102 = -0.12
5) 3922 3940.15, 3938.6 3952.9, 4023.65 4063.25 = -0.16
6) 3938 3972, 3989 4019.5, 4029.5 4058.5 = -0.07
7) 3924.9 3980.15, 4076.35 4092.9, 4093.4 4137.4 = -0.08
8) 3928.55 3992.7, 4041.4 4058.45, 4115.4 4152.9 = -0.08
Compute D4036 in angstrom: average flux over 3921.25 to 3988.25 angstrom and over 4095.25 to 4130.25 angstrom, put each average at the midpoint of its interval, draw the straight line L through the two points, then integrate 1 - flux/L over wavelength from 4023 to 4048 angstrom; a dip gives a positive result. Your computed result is -3.4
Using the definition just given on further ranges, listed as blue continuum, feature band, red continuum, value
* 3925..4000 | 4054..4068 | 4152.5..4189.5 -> -0.8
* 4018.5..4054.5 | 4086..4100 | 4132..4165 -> 1.1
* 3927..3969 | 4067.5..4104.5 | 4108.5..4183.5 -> 1.2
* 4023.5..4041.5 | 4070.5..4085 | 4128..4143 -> 0.2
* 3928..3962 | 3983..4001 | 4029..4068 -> -1.1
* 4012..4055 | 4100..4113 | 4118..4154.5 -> 2.2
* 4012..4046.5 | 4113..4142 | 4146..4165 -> 0.1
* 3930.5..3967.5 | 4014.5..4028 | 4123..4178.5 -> -1.2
